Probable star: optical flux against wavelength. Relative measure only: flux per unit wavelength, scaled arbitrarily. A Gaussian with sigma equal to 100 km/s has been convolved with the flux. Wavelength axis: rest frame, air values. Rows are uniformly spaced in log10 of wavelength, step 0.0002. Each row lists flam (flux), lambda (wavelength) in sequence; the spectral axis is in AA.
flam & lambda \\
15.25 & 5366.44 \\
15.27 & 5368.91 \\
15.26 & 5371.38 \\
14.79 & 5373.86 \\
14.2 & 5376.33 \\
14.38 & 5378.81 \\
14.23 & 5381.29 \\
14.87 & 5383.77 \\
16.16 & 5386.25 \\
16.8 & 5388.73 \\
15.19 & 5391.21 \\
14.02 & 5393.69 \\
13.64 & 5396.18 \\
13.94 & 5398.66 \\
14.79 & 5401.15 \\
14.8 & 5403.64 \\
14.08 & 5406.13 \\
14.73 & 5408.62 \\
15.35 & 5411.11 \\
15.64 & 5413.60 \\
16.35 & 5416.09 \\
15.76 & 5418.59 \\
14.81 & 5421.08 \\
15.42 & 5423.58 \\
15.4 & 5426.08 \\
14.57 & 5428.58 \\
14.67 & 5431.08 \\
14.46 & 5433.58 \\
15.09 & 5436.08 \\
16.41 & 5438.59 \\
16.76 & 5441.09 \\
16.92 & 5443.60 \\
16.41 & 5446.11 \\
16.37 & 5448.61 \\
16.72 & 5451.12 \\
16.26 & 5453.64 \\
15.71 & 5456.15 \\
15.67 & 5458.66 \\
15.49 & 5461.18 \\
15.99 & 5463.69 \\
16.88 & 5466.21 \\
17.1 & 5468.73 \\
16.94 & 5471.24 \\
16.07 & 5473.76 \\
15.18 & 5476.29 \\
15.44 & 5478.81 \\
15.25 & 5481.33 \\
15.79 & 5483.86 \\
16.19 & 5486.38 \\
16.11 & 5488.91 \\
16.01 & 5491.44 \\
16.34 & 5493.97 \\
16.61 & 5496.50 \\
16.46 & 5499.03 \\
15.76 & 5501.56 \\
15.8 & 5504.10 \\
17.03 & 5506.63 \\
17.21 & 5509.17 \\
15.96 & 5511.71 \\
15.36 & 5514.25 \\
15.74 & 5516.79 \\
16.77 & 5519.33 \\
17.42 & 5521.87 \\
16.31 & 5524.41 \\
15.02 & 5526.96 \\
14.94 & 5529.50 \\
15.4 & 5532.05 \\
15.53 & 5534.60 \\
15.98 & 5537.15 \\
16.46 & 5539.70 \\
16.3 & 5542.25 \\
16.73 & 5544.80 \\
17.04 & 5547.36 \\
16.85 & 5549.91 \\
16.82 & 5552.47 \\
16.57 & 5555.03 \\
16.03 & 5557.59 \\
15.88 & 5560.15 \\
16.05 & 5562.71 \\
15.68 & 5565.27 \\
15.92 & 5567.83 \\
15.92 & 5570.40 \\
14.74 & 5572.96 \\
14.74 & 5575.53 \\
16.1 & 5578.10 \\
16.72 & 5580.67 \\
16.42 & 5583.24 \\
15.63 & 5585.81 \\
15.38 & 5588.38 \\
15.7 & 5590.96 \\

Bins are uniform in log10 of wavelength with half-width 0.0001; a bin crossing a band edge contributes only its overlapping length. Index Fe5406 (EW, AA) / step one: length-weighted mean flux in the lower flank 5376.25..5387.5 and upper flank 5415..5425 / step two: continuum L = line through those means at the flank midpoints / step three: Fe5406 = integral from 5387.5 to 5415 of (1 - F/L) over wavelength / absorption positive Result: 0.7 AA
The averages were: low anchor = 14.8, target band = 14.8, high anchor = 15.6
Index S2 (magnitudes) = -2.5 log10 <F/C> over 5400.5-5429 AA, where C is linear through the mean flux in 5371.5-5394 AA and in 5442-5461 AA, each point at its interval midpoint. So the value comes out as 0.030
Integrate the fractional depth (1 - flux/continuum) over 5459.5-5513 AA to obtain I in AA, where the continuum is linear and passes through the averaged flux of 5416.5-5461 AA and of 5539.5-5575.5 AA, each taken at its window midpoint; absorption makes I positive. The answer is -0.89 AA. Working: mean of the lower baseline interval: 15.7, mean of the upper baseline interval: 16.2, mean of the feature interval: 16.2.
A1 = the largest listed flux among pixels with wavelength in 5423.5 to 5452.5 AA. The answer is 16.92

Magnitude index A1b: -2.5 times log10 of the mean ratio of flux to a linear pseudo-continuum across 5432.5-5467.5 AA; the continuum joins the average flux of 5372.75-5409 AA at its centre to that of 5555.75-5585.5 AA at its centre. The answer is -0.07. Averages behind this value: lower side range 14.7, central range 16.1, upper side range 15.8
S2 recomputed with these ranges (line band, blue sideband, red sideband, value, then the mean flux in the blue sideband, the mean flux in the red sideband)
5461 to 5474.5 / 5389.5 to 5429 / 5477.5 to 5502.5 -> -0.05 mag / 14.9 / 16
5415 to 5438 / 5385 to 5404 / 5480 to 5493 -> 0.00 mag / 14.9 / 15.9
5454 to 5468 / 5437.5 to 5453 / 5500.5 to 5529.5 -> 0.03 mag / 16.6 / 16.2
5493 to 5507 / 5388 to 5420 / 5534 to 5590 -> -0.04 mag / 15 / 16.1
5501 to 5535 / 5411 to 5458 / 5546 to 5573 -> 0.00 mag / 15.8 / 16.2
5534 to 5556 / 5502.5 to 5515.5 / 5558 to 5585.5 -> -0.03 mag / 16.3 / 15.8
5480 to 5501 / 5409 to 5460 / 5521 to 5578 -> -0.02 mag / 15.7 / 16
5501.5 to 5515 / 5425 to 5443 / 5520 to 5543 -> -0.03 mag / 15.4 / 15.9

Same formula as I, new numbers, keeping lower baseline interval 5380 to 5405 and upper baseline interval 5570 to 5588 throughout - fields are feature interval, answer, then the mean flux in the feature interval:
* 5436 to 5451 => -1.4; 16.5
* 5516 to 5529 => -0.6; 16.2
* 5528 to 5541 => -0.1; 15.7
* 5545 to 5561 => -1.0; 16.6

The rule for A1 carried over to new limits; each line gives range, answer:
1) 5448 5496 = 17.1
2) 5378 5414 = 16.8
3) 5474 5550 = 17.42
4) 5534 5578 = 17.04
